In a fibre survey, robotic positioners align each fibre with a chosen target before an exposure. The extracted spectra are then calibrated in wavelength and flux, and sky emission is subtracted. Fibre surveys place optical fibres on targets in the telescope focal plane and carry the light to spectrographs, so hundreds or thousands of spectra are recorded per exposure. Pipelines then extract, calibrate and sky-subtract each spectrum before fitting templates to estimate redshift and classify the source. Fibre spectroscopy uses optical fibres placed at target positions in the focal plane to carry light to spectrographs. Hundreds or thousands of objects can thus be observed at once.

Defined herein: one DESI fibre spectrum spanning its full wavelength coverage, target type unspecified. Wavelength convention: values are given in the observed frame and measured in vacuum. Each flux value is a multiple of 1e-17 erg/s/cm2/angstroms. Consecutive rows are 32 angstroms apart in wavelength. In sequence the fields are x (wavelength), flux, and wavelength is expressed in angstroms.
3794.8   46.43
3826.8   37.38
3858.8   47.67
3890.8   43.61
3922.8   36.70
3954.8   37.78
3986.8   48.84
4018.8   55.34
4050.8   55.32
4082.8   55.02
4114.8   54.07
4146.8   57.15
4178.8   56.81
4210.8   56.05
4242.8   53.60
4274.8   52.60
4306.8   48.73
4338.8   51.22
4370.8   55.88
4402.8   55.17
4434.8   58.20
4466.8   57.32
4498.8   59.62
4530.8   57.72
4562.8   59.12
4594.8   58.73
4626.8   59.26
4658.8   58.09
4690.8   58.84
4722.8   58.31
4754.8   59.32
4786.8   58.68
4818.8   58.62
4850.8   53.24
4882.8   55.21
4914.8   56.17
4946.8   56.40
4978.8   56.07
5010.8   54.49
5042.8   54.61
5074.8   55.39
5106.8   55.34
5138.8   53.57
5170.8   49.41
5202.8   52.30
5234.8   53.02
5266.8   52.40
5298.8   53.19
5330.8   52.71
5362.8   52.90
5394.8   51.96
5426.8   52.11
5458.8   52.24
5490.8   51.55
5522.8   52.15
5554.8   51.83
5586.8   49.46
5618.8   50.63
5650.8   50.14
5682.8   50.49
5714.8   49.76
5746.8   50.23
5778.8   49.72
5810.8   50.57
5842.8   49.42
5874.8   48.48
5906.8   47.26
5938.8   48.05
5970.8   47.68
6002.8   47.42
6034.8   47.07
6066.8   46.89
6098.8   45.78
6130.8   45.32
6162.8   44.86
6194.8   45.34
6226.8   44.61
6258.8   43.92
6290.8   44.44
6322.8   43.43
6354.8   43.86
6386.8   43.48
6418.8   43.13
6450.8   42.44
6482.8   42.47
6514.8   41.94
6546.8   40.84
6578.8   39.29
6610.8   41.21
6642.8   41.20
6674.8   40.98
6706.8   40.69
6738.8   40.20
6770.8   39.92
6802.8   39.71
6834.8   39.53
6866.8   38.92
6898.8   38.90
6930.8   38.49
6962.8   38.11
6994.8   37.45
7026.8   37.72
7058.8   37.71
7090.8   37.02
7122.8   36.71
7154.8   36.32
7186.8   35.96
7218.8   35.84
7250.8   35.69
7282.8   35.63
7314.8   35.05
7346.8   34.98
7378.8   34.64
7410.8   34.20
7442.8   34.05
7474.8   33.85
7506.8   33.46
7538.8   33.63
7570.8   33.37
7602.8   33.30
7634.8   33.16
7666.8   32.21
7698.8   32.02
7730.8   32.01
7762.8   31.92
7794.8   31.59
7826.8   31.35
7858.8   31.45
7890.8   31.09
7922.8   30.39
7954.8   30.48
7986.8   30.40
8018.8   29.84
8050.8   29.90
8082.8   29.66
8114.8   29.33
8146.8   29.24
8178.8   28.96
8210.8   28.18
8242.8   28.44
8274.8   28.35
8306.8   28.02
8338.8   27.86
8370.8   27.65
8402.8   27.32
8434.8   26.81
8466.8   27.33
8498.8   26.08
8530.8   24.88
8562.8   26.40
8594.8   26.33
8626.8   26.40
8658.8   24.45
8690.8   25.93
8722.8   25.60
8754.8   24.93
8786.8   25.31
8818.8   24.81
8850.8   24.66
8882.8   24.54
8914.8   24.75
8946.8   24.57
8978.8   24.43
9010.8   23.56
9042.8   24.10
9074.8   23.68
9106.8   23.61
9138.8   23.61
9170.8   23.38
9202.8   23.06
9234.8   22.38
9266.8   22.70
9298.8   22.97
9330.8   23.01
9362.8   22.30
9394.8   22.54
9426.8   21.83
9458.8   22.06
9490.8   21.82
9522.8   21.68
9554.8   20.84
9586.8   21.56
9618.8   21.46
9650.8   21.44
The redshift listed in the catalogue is 0.000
